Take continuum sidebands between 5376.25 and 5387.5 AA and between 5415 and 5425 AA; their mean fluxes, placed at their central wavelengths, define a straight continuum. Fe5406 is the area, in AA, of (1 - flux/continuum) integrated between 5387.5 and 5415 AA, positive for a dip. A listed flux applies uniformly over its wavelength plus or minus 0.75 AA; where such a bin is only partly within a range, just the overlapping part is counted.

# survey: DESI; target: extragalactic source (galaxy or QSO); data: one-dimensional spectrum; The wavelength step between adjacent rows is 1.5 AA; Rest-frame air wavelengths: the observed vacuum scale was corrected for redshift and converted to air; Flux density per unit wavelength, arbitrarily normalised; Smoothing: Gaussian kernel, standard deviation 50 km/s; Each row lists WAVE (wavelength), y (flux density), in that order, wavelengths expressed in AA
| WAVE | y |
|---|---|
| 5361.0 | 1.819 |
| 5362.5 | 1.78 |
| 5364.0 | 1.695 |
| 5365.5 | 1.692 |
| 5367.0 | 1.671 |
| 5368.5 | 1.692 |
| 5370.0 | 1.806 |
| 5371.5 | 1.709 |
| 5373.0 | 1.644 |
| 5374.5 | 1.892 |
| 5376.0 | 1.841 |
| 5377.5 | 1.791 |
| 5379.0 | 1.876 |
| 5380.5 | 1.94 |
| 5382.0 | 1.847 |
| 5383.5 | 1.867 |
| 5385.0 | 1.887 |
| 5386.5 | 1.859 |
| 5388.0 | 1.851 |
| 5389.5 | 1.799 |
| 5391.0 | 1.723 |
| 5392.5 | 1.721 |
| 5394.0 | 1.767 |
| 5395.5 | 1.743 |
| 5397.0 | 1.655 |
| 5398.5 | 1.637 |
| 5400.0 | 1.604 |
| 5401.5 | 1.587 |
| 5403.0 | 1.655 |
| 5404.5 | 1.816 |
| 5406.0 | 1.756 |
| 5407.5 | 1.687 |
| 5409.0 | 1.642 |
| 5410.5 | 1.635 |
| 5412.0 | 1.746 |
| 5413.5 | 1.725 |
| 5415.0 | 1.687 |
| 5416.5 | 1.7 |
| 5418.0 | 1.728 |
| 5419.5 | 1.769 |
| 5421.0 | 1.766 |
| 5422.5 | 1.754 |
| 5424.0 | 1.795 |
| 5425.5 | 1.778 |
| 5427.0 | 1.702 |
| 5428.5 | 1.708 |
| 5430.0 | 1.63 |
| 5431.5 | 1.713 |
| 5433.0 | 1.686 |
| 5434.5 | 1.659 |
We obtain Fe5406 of 1.5 AA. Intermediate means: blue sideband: 1.87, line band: 1.71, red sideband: 1.75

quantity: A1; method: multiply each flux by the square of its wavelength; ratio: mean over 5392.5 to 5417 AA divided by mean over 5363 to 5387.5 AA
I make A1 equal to 0.95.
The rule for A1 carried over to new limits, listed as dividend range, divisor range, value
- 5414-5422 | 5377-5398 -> 0.97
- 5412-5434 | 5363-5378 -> 1.01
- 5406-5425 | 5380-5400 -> 0.97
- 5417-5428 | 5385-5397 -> 1.00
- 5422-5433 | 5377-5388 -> 0.94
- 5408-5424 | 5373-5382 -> 0.94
